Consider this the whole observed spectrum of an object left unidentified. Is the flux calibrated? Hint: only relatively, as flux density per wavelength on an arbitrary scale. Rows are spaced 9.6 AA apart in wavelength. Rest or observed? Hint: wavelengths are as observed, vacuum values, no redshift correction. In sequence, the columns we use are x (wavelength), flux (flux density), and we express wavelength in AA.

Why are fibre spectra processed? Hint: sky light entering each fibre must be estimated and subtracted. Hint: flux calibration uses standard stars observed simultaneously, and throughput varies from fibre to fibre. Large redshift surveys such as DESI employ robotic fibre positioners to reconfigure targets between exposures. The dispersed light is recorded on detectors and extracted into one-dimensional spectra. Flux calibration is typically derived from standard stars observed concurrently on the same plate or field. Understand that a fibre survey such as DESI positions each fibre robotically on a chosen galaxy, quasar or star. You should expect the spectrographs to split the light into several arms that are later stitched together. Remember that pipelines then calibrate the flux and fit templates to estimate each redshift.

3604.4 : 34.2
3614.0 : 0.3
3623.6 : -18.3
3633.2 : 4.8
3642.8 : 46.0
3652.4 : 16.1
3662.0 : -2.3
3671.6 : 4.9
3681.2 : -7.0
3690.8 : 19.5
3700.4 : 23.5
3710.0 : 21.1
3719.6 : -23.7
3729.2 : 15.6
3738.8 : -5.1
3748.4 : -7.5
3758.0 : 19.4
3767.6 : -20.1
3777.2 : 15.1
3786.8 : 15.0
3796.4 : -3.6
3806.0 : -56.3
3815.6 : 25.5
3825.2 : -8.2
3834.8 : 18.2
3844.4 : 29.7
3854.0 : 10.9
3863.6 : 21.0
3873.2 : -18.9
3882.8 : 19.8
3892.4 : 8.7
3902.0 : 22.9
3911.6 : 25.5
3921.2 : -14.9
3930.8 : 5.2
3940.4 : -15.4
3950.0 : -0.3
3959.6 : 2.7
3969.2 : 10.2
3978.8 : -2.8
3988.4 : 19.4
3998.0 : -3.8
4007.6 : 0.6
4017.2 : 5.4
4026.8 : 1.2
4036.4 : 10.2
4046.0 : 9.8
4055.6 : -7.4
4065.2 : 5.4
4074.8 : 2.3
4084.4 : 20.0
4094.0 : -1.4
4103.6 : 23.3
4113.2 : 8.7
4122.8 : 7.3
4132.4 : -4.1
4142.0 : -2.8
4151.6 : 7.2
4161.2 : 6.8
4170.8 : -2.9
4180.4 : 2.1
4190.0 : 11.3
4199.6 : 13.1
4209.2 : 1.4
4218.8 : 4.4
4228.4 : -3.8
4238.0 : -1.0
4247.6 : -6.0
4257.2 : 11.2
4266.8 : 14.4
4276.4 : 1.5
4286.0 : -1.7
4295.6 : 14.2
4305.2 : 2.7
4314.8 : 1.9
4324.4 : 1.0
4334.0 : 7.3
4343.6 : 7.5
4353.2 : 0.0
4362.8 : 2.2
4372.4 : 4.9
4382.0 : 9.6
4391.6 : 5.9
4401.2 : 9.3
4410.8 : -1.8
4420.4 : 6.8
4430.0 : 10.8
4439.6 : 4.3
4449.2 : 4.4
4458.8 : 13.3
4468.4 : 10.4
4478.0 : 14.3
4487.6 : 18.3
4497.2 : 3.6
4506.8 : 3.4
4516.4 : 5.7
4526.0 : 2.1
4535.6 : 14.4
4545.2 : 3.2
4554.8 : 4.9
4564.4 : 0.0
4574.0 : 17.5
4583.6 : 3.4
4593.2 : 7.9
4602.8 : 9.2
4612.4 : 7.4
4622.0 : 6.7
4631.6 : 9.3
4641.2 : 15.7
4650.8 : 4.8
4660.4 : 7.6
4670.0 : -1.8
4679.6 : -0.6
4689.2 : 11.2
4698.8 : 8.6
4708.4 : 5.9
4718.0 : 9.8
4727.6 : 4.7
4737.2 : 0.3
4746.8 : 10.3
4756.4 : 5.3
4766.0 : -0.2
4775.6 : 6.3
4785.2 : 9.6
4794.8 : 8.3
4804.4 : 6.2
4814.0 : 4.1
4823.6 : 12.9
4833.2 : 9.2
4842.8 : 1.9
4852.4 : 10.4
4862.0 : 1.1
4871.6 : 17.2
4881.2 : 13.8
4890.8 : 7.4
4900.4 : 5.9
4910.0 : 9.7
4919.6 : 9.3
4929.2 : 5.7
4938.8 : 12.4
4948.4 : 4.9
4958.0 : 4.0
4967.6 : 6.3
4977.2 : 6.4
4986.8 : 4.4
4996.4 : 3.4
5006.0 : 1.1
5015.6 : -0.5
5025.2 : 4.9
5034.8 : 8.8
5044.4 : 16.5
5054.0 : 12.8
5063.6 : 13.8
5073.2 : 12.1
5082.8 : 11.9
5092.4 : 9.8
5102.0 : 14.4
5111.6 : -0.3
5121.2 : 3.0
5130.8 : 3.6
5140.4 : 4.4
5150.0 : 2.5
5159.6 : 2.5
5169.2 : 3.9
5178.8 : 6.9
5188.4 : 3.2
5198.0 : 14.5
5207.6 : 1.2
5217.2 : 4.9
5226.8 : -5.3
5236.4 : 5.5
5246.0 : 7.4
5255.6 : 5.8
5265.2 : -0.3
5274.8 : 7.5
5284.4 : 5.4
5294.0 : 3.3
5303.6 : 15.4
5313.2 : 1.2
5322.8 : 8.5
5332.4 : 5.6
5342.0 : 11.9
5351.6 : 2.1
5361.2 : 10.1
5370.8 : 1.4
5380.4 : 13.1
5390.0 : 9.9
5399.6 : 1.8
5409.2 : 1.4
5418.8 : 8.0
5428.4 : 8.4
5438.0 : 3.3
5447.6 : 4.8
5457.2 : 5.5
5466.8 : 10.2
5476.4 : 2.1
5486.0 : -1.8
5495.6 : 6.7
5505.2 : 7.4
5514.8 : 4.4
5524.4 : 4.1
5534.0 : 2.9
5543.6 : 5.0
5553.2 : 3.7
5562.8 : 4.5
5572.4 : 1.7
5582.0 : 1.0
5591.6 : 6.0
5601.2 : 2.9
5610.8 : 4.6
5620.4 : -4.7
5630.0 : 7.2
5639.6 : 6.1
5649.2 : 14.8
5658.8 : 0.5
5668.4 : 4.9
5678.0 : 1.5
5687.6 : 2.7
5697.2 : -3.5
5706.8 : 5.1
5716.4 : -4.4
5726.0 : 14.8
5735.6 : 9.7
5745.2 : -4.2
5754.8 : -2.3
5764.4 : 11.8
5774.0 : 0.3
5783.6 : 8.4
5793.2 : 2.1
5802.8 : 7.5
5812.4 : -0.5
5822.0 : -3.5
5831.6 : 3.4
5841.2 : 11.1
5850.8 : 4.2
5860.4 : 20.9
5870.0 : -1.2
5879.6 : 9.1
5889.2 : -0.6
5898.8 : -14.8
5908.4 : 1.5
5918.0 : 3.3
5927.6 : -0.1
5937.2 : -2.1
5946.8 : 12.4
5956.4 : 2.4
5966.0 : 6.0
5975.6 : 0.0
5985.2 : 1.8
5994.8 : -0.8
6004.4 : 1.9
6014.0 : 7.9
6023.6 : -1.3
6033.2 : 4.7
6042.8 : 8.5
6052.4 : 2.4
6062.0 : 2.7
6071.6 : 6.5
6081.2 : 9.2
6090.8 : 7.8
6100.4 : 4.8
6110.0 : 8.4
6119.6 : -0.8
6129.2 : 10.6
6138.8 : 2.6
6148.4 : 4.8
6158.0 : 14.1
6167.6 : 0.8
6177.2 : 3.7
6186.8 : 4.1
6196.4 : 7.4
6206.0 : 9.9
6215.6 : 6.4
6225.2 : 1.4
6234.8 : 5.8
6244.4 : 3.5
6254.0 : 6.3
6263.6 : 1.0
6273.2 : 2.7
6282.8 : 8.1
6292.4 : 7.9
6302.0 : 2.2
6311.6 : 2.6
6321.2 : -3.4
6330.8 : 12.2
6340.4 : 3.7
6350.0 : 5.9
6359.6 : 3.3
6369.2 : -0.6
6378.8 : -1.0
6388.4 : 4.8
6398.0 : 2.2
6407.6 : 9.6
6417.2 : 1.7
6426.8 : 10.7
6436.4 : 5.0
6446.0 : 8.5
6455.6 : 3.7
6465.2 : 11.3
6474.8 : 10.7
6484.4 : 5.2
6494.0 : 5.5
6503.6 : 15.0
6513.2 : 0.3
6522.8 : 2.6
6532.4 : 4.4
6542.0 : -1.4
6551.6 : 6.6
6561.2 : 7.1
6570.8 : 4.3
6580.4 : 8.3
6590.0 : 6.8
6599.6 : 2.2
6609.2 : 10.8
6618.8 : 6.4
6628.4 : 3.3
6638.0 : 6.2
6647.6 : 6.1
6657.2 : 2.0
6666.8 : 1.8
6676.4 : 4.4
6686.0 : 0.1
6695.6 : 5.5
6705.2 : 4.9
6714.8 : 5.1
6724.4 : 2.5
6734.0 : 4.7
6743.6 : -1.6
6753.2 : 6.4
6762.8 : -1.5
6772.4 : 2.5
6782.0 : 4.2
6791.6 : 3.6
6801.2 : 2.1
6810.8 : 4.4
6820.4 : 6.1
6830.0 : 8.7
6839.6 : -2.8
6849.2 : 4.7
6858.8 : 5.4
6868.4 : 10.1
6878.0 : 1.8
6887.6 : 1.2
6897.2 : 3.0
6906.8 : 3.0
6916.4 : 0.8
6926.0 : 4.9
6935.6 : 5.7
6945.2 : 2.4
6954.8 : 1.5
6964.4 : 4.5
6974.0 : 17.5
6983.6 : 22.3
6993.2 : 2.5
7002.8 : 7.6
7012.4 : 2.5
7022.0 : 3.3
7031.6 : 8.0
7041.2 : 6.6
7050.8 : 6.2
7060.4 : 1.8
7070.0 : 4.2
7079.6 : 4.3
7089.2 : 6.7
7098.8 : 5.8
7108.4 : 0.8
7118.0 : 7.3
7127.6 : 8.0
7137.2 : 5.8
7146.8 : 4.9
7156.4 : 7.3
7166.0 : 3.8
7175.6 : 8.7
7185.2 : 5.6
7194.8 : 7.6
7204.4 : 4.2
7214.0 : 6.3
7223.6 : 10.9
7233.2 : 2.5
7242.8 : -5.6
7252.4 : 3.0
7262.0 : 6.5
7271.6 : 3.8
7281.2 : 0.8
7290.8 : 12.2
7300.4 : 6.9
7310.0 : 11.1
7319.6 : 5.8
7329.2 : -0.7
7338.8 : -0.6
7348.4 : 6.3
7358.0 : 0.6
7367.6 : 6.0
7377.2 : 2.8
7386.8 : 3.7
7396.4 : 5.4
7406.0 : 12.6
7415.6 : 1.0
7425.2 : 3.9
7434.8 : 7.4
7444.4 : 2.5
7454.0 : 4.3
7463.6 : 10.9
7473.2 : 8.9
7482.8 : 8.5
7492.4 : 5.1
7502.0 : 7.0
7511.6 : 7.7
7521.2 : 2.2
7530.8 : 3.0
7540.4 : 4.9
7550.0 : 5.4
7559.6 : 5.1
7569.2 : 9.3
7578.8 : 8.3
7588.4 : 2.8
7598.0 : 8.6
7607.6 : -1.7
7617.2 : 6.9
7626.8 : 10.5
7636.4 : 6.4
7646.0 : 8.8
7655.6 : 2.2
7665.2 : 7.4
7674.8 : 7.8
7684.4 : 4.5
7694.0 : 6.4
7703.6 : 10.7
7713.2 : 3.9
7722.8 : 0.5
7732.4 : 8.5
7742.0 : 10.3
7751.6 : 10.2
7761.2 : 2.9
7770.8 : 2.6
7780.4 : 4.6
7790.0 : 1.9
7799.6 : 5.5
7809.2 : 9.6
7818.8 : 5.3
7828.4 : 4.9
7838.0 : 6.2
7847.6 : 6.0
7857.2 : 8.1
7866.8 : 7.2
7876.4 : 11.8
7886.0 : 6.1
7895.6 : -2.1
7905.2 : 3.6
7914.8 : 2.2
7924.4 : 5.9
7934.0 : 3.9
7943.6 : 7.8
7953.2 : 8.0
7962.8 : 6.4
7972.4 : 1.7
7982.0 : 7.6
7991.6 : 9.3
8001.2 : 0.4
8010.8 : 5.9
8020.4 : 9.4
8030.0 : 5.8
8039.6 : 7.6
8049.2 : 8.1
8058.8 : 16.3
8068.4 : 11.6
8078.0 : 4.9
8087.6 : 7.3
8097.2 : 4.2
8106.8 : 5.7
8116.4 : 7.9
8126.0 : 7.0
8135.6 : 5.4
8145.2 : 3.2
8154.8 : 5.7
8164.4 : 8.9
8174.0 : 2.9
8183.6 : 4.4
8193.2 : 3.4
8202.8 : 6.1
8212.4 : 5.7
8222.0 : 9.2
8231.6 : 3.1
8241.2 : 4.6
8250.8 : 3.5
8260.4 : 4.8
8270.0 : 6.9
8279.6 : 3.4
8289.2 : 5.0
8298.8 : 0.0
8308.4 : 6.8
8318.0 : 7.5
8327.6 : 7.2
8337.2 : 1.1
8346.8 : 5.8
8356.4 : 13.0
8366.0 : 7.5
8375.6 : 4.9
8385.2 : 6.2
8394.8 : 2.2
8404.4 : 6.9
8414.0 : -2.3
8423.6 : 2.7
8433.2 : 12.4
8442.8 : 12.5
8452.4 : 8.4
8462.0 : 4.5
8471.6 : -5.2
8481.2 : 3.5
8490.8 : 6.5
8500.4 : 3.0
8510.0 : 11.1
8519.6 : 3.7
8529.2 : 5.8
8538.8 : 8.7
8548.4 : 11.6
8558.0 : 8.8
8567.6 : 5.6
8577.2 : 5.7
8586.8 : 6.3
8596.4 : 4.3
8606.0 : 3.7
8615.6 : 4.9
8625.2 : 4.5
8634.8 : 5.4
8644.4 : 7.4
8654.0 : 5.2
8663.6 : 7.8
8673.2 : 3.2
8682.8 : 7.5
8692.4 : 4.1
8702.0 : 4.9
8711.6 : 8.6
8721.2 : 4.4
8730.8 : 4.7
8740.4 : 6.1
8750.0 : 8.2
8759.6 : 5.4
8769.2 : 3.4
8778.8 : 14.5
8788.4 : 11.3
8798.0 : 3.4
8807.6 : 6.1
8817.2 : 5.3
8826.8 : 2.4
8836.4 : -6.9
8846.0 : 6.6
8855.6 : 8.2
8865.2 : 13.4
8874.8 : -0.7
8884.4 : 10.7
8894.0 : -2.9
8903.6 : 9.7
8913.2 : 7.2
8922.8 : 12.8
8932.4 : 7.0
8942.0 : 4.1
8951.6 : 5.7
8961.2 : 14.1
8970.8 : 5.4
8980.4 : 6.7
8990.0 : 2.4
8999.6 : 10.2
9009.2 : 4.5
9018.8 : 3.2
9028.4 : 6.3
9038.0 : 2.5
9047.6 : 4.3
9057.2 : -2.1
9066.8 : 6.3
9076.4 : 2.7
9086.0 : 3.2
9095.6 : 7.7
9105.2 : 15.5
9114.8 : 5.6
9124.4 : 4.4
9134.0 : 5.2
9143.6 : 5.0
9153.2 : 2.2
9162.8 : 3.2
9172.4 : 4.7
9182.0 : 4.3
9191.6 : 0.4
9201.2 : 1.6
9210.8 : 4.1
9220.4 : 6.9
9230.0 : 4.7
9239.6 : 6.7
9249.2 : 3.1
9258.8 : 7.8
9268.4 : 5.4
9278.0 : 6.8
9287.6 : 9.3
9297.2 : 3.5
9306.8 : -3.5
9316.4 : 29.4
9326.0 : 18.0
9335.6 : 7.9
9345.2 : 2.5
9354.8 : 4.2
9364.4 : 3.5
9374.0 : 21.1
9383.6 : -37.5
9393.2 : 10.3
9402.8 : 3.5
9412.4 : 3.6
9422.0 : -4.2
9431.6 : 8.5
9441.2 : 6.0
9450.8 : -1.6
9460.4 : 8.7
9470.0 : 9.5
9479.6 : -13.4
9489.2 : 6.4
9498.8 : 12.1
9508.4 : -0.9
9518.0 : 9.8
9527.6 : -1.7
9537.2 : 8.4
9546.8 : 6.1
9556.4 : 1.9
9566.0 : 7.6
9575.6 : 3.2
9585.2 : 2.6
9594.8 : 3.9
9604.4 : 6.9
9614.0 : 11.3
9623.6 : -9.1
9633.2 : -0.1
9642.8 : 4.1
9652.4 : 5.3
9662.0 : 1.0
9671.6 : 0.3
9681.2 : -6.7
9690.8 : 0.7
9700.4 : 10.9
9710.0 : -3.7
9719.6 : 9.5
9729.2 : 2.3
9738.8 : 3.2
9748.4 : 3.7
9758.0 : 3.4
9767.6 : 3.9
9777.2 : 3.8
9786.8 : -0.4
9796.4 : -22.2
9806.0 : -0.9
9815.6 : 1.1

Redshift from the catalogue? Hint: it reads 0.87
